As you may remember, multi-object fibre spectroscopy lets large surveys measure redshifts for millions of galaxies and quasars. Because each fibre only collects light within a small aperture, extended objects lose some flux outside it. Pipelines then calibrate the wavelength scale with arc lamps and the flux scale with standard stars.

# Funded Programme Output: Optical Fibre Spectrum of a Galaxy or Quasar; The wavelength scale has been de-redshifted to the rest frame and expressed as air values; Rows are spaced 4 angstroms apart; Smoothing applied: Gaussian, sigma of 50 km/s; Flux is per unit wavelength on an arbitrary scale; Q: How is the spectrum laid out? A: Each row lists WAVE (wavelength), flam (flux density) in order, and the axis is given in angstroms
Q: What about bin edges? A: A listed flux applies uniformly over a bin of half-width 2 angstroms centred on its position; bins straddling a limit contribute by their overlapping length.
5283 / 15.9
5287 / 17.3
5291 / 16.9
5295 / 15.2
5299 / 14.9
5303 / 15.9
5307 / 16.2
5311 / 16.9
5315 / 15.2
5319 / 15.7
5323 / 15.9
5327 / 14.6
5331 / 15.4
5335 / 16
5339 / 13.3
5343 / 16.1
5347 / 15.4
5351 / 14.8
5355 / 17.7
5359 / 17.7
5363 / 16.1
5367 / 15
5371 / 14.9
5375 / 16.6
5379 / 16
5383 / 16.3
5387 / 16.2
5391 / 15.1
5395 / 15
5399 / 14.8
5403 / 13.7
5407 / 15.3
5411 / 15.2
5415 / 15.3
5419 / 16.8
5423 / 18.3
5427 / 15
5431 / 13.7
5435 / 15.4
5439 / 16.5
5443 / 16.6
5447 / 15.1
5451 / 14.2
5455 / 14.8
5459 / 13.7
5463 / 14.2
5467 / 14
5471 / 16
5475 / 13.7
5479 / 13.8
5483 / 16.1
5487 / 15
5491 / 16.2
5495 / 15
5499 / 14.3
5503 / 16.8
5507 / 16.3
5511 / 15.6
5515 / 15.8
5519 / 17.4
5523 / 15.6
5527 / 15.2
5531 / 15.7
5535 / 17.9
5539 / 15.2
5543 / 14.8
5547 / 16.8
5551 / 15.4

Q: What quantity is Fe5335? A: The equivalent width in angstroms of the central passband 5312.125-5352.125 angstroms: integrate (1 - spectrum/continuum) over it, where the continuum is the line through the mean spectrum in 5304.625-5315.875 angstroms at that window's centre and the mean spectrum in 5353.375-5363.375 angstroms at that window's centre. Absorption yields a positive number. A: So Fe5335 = 3.4 angstroms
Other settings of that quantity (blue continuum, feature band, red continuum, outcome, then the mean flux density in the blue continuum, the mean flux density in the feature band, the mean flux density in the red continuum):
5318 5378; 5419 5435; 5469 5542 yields -0.1 angstroms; 15.7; 15.8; 15.6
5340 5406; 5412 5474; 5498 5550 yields 2.1 angstroms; 15.7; 15.3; 16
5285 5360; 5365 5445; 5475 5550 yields 0.9 angstroms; 15.8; 15.6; 15.7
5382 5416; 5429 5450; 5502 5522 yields 0.3 angstroms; 15.2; 15.4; 16.3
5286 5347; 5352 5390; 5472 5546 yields -1.4 angstroms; 15.7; 16.2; 15.6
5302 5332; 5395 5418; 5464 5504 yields 0.6 angstroms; 15.7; 15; 15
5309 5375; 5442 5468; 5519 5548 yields 2.0 angstroms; 15.7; 14.6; 16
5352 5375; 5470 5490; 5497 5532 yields 1.3 angstroms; 16.2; 14.9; 15.9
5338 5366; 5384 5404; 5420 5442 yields 1.0 angstroms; 15.9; 15.1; 15.9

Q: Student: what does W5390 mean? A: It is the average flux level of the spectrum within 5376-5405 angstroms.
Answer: 15.3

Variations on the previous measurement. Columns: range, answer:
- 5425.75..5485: 14.9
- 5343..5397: 15.9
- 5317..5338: 15.4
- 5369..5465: 15.4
